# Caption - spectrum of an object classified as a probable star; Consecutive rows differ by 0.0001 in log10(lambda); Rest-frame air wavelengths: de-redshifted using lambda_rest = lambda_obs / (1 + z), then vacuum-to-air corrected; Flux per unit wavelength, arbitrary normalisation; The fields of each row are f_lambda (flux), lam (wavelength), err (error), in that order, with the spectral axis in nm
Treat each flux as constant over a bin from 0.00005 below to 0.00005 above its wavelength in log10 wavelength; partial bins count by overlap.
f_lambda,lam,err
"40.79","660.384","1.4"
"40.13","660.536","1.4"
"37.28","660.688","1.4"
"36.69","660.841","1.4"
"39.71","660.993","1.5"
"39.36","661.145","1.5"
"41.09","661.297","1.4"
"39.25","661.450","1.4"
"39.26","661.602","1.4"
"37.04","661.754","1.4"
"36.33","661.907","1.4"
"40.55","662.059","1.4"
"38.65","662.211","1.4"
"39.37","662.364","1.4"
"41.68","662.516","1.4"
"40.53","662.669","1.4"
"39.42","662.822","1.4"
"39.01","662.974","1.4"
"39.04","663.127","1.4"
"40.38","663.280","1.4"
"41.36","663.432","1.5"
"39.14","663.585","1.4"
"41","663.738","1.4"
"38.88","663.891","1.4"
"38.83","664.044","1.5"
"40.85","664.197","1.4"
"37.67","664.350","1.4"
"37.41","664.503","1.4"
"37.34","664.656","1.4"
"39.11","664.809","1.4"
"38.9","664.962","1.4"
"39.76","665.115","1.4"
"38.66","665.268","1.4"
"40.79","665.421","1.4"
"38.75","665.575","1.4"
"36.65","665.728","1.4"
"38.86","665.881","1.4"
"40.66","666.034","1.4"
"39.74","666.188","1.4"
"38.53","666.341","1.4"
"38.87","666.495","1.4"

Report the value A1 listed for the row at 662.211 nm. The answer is 38.65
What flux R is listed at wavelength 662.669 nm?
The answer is 40.53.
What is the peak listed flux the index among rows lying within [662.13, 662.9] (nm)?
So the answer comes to 41.68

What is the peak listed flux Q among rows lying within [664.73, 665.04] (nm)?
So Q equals 39.11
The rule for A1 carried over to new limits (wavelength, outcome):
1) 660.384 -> 40.79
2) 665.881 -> 38.86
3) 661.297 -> 41.09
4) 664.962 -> 38.9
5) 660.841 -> 36.69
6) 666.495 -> 38.87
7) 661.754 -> 37.04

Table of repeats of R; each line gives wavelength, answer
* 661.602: 39.26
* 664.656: 37.34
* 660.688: 37.28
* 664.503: 37.41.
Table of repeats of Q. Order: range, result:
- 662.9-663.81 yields 41.36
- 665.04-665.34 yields 39.76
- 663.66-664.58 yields 41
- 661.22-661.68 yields 41.09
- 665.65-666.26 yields 40.66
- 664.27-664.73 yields 37.67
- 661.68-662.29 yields 40.55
